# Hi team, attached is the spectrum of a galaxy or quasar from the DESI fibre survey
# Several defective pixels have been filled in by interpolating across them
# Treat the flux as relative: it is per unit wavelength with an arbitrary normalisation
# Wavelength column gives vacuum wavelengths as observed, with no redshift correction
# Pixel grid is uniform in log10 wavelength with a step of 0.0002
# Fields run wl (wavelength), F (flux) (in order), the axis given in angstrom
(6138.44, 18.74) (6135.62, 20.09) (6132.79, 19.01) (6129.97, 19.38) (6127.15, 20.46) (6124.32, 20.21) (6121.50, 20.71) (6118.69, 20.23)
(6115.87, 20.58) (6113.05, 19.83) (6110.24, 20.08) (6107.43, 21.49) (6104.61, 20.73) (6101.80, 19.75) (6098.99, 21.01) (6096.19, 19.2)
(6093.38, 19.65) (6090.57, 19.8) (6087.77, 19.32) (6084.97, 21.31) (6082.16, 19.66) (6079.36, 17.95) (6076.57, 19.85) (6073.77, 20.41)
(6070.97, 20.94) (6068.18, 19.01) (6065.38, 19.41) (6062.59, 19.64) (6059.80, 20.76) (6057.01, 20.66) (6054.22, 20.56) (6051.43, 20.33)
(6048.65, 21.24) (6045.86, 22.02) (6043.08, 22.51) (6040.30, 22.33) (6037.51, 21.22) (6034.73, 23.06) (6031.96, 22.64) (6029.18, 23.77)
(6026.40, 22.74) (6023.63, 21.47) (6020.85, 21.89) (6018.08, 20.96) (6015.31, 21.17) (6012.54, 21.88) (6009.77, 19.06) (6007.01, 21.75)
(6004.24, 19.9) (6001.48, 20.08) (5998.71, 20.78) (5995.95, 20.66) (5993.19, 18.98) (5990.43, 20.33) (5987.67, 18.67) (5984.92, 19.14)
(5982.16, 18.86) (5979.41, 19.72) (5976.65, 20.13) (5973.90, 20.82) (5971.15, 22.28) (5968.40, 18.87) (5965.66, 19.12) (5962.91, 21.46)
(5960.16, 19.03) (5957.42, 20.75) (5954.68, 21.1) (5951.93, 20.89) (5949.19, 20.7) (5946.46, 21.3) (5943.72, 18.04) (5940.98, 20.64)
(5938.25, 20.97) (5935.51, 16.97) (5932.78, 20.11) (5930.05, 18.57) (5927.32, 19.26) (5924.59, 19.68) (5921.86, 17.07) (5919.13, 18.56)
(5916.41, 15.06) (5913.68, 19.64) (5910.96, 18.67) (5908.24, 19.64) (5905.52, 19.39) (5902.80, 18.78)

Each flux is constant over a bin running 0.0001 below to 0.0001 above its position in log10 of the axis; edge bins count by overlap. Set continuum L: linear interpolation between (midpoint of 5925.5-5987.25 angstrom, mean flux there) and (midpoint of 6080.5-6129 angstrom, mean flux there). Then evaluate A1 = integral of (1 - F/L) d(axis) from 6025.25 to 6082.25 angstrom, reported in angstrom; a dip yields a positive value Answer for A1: -2.5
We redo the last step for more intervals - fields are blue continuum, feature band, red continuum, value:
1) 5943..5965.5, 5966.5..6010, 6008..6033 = 2.2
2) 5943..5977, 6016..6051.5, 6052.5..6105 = -3.4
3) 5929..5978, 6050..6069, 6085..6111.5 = 0.1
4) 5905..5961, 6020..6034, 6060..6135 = -2.0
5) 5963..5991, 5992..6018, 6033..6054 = 0.2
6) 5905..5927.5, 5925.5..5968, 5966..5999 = -1.7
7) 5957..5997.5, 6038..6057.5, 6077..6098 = -1.7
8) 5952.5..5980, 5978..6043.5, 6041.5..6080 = -1.8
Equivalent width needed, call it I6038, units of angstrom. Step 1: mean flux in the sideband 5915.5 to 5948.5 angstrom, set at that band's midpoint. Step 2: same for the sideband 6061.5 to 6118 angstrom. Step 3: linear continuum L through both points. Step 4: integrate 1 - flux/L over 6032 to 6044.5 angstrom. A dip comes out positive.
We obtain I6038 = -1.7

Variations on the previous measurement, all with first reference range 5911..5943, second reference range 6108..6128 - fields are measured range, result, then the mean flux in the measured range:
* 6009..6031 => -2.45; 21.7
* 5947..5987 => -2.34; 20.2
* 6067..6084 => 0.26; 19.7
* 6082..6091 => -0.01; 20.1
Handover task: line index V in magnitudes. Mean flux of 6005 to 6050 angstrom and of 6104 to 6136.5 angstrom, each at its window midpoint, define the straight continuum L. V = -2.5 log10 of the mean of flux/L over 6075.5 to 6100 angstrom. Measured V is 0.06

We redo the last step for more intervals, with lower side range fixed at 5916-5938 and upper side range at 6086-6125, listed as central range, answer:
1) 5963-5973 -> -0.08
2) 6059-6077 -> -0.01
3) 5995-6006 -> -0.07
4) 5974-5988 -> -0.03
